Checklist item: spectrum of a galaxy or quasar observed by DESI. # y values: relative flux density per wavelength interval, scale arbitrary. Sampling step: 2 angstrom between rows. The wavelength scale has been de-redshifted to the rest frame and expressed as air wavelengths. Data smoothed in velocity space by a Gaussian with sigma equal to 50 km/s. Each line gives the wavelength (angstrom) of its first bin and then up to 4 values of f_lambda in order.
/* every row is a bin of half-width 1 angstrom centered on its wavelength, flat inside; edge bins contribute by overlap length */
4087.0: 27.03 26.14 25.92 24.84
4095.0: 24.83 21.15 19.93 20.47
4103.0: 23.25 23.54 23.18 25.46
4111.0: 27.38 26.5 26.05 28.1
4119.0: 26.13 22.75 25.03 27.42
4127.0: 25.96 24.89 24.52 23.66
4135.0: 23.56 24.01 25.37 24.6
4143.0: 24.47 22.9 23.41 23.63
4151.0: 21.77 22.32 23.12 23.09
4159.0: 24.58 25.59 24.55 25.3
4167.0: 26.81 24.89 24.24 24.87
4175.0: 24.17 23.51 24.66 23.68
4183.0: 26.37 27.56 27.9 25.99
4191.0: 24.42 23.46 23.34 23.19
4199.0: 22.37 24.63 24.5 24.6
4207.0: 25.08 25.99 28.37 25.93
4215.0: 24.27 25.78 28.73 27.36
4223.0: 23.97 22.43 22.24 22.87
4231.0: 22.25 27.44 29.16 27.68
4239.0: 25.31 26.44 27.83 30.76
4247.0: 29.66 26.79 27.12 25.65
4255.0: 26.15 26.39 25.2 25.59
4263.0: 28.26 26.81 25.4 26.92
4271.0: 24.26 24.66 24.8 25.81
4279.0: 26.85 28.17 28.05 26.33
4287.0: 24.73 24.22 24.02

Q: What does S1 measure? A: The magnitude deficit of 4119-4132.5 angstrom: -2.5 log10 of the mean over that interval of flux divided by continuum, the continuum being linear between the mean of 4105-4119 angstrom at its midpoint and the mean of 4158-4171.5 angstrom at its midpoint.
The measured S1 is 0.026 mag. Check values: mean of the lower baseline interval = 25.9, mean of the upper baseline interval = 25.2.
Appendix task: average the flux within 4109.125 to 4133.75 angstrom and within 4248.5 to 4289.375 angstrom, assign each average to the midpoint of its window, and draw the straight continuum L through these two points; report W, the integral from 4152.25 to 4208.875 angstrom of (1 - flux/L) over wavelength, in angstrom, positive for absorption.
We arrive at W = 2.7 angstrom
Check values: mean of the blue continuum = 25.7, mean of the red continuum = 26.1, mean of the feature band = 24.6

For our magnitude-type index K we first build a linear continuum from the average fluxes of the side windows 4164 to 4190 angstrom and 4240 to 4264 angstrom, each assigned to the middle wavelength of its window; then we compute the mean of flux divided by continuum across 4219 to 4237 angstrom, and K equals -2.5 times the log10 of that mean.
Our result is 0.06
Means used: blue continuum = 25.4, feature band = 25.1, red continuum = 27.2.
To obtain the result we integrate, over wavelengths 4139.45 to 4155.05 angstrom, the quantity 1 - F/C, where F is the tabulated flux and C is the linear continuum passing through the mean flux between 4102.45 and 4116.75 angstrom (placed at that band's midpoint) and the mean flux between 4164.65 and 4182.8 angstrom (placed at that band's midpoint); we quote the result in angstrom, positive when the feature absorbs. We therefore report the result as 1.0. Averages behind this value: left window 25.3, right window 24.7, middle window 23.4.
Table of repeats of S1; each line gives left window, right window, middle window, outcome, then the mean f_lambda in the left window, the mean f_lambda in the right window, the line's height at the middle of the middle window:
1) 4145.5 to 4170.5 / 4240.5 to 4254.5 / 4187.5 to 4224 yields 0.04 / 24.1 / 27.7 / 26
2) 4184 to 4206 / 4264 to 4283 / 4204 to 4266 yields -0.03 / 24.7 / 26.1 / 25.4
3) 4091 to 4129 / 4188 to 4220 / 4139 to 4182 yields 0.03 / 24.6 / 25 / 24.8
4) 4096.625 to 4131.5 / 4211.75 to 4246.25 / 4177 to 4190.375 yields -0.02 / 24.6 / 26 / 25.4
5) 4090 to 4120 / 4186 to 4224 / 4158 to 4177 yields 0.00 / 24.4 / 25.3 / 25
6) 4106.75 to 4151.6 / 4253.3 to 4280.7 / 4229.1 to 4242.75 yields -0.02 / 24.9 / 26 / 25.7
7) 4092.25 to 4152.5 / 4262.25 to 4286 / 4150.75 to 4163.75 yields 0.05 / 24.3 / 26.3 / 24.7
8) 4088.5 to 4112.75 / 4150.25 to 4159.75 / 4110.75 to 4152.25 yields -0.06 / 23.9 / 23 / 23.4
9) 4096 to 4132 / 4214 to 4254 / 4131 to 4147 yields 0.04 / 24.5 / 26.2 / 24.9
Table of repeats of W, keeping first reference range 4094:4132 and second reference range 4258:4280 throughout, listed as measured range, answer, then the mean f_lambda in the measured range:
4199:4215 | 0.0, 25.3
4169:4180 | 0.3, 24.3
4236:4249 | -1.1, 27.9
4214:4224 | -0.2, 26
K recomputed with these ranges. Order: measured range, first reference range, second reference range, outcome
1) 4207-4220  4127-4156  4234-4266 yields -0.01 mag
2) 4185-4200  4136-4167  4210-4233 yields 0.00 mag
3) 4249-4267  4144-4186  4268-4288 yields -0.03 mag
